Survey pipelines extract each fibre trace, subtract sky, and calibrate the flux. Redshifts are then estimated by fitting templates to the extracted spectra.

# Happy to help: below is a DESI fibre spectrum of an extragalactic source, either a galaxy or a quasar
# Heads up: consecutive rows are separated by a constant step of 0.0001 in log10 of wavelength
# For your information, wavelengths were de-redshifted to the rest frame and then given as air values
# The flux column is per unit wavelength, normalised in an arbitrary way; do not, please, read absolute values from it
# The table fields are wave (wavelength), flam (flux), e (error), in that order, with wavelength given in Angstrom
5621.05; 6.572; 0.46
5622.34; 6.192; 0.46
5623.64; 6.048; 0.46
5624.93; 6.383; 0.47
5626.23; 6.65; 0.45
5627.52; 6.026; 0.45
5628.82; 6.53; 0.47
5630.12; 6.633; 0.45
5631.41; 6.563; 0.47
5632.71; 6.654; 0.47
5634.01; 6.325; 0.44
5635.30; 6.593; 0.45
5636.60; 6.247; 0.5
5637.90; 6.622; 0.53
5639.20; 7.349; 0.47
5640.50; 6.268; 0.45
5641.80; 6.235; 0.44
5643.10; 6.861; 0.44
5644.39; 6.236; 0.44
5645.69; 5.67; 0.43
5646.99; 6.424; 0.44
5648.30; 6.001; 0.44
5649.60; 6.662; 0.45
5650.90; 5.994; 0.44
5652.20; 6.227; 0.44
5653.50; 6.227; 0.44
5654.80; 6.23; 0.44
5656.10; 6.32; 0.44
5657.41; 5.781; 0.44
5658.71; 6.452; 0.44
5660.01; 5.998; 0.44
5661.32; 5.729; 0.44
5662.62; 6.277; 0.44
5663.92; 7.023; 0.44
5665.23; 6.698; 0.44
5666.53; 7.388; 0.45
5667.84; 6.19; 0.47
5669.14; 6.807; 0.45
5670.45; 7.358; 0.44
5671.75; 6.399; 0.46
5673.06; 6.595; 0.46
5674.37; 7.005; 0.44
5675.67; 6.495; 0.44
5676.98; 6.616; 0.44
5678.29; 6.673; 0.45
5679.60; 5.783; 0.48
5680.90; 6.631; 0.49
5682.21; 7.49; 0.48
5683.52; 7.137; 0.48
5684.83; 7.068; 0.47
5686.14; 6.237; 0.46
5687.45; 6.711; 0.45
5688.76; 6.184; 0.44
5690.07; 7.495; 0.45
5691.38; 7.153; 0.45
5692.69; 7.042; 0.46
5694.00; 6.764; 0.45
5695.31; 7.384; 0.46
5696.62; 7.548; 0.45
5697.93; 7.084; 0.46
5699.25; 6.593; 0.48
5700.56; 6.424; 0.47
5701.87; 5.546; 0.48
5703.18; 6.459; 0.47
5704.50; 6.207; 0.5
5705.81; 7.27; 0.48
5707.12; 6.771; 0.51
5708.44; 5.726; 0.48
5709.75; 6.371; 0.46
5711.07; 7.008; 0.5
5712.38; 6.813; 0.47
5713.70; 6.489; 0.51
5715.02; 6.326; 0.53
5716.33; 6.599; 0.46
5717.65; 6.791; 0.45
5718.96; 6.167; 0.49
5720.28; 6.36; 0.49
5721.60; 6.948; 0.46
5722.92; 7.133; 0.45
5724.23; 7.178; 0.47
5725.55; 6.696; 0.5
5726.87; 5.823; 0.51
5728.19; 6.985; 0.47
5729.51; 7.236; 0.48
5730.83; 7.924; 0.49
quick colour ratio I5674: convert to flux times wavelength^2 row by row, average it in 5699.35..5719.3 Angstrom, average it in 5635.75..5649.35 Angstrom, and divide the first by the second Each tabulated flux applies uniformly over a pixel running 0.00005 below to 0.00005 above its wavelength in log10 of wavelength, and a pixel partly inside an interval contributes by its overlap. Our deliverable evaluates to 1.0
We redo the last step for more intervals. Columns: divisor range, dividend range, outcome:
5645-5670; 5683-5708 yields 1.09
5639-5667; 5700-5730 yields 1.06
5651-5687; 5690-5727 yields 1.04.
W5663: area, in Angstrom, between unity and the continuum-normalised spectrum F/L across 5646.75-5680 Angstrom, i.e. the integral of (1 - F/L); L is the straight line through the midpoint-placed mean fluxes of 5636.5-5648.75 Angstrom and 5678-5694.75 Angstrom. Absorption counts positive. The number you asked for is 0.76 Angstrom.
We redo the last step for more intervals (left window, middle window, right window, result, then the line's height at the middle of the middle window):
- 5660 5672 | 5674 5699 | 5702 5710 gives -1.3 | 6.52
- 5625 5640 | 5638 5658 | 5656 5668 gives 0.5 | 6.47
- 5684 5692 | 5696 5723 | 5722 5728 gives 0.7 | 6.77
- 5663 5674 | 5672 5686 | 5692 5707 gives 0.1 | 6.79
